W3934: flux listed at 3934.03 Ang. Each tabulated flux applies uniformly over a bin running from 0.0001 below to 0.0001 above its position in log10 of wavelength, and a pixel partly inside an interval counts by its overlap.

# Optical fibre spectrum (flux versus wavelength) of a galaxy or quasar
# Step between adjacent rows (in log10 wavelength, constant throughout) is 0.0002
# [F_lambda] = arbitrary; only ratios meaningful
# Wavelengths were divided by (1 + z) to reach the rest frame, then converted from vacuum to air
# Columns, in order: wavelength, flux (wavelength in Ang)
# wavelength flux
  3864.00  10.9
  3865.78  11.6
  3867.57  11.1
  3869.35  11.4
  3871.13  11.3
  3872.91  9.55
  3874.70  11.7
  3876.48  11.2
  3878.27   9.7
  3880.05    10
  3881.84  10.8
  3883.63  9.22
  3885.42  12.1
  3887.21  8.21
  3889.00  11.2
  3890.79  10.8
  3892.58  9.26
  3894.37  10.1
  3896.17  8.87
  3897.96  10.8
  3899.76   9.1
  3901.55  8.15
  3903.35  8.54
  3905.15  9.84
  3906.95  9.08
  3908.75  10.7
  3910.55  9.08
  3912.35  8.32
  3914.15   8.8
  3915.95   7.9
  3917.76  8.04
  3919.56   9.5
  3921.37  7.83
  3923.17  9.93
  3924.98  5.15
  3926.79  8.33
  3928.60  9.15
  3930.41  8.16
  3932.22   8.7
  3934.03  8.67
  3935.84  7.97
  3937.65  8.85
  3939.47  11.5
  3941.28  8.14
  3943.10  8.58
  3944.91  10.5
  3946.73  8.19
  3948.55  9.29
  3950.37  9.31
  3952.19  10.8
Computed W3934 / 8.67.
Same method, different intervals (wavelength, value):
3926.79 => 8.33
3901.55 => 8.15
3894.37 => 10.1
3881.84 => 10.8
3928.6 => 9.15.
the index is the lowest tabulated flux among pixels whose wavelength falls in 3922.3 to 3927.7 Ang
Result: 5.15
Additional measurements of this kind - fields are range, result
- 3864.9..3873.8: 9.55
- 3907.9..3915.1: 8.32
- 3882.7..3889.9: 8.21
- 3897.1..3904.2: 8.15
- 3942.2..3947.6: 8.19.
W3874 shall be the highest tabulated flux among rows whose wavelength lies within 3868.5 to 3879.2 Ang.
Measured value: 11.7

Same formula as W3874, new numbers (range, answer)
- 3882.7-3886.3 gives 12.1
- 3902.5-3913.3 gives 10.7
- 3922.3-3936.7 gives 9.93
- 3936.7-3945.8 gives 11.5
